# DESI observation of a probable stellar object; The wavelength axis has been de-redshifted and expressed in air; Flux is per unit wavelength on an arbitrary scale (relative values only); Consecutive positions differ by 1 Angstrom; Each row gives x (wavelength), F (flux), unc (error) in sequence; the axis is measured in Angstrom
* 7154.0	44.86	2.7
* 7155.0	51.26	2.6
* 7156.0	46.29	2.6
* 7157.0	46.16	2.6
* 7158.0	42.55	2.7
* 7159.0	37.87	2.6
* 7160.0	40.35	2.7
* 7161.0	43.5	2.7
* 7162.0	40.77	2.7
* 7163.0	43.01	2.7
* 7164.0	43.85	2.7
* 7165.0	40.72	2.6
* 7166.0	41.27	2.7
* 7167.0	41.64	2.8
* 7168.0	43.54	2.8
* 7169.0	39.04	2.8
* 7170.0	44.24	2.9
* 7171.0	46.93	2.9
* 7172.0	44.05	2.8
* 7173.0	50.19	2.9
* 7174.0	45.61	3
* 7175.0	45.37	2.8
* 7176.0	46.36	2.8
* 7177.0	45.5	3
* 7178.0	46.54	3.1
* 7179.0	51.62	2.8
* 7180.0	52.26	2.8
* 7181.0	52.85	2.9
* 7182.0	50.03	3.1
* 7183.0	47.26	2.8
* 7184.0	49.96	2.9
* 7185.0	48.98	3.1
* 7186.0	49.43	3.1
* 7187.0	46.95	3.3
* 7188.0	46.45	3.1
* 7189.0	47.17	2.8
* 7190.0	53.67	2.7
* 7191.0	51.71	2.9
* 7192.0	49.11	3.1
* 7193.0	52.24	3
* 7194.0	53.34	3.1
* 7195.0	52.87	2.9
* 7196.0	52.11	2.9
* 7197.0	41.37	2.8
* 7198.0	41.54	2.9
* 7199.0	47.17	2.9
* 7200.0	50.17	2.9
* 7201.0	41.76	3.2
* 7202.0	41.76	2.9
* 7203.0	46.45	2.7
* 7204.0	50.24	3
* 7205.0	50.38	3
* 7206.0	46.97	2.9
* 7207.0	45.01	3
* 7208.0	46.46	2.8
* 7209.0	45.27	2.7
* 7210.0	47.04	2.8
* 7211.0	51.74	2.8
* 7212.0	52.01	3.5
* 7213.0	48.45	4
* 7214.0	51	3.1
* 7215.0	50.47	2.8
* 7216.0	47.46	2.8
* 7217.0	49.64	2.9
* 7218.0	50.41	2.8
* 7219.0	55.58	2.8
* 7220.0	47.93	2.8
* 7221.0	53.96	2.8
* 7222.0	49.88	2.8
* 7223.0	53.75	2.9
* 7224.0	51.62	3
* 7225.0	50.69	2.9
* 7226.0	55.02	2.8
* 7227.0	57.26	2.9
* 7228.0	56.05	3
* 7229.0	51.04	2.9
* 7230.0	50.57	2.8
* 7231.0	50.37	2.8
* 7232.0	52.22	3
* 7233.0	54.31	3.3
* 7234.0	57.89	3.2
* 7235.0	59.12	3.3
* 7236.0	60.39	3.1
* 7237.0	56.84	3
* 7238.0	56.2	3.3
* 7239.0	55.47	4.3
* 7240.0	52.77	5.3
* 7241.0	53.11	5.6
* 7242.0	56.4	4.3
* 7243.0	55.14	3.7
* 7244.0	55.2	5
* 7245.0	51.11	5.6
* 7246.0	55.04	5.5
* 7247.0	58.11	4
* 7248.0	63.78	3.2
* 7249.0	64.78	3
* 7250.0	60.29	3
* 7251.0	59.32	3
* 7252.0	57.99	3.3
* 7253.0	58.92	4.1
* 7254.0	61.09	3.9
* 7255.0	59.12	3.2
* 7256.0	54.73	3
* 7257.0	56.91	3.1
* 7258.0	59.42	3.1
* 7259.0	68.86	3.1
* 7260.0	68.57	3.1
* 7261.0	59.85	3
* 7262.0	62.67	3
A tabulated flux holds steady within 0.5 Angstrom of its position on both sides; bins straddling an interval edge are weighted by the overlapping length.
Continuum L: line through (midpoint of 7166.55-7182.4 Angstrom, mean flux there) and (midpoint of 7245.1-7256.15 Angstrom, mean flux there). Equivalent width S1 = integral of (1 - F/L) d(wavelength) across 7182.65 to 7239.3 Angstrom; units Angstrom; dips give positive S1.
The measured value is 2.3 Angstrom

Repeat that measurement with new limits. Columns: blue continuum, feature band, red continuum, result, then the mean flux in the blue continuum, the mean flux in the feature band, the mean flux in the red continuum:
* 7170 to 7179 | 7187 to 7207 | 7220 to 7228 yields 0.53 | 46.5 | 48.1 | 53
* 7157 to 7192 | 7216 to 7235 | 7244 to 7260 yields 0.74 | 46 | 52.7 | 59.5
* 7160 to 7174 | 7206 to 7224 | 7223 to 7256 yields 0.71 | 43.3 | 49.7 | 56.1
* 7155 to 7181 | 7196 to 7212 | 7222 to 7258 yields 1.20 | 44.7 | 46.6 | 56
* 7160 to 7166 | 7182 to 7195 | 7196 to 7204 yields -1.64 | 42.1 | 49.8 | 45.2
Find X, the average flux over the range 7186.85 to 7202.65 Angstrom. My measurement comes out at 48.1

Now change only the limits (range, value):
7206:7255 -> 53.8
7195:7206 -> 46.6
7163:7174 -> 43.6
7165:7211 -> 47.3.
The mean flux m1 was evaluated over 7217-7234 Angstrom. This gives 52.6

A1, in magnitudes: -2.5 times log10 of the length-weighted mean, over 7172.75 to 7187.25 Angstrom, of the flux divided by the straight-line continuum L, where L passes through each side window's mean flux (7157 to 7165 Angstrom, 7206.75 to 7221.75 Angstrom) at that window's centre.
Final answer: -0.092 mag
